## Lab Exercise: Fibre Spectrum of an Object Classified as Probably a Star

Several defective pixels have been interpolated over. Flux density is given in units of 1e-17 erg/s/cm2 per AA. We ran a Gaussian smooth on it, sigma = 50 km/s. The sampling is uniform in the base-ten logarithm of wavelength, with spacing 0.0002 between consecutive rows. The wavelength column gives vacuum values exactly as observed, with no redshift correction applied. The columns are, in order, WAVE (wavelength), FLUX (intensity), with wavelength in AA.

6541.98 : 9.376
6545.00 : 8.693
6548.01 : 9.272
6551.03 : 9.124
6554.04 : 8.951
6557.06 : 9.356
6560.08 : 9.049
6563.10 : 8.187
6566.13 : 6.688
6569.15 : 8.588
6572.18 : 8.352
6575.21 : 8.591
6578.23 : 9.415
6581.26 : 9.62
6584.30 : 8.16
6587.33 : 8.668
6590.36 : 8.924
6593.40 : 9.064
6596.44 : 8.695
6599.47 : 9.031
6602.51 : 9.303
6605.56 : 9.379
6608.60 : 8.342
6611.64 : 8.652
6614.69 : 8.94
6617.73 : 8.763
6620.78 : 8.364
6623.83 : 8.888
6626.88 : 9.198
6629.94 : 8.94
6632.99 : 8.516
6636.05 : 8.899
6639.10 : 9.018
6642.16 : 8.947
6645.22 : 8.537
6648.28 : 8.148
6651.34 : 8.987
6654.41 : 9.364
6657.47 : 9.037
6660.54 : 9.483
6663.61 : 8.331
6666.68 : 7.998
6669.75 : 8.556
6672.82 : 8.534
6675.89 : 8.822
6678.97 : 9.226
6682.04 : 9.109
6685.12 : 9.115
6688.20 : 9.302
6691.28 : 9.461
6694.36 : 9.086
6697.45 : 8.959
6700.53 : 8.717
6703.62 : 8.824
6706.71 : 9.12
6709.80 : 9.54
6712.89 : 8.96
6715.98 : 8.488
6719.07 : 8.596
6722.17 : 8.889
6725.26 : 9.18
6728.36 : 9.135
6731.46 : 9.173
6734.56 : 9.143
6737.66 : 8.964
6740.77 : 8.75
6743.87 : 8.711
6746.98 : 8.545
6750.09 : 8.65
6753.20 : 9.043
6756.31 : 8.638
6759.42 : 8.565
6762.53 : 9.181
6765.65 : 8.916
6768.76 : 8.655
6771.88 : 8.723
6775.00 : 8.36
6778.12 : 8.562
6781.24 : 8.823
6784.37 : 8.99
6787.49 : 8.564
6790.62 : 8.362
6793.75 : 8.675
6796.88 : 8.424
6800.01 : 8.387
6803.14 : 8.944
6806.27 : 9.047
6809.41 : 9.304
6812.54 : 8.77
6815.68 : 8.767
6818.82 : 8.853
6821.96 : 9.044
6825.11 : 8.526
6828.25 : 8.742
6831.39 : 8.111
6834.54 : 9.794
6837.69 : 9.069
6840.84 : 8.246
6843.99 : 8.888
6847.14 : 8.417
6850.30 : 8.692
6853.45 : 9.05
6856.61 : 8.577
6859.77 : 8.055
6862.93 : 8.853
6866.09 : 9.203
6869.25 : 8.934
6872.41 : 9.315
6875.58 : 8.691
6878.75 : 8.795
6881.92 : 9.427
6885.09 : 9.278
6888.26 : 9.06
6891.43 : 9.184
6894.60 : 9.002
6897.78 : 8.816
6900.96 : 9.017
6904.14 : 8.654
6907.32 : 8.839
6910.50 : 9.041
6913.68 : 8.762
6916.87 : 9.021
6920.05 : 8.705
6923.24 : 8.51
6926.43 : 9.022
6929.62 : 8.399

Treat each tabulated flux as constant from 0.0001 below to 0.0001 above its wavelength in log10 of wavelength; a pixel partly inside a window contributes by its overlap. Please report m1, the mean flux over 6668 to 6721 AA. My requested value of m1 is 8.96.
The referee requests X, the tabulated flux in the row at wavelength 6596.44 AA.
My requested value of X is 8.695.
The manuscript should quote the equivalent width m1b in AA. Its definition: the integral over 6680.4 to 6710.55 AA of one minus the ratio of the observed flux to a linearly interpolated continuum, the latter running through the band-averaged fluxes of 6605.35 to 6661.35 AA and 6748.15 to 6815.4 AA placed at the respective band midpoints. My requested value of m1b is -1.07 AA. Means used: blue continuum 8.84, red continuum 8.74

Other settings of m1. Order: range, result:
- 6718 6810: 8.79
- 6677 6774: 8.94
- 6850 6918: 8.92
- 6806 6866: 8.78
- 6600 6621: 8.86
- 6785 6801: 8.52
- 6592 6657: 8.86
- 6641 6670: 8.74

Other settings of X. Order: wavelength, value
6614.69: 8.94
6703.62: 8.824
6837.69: 9.069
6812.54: 8.77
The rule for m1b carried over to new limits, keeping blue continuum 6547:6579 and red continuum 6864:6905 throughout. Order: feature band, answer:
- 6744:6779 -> 0.7 AA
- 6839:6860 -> 0.9 AA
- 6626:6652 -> -0.1 AA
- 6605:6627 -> -0.1 AA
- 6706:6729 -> -0.4 AA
